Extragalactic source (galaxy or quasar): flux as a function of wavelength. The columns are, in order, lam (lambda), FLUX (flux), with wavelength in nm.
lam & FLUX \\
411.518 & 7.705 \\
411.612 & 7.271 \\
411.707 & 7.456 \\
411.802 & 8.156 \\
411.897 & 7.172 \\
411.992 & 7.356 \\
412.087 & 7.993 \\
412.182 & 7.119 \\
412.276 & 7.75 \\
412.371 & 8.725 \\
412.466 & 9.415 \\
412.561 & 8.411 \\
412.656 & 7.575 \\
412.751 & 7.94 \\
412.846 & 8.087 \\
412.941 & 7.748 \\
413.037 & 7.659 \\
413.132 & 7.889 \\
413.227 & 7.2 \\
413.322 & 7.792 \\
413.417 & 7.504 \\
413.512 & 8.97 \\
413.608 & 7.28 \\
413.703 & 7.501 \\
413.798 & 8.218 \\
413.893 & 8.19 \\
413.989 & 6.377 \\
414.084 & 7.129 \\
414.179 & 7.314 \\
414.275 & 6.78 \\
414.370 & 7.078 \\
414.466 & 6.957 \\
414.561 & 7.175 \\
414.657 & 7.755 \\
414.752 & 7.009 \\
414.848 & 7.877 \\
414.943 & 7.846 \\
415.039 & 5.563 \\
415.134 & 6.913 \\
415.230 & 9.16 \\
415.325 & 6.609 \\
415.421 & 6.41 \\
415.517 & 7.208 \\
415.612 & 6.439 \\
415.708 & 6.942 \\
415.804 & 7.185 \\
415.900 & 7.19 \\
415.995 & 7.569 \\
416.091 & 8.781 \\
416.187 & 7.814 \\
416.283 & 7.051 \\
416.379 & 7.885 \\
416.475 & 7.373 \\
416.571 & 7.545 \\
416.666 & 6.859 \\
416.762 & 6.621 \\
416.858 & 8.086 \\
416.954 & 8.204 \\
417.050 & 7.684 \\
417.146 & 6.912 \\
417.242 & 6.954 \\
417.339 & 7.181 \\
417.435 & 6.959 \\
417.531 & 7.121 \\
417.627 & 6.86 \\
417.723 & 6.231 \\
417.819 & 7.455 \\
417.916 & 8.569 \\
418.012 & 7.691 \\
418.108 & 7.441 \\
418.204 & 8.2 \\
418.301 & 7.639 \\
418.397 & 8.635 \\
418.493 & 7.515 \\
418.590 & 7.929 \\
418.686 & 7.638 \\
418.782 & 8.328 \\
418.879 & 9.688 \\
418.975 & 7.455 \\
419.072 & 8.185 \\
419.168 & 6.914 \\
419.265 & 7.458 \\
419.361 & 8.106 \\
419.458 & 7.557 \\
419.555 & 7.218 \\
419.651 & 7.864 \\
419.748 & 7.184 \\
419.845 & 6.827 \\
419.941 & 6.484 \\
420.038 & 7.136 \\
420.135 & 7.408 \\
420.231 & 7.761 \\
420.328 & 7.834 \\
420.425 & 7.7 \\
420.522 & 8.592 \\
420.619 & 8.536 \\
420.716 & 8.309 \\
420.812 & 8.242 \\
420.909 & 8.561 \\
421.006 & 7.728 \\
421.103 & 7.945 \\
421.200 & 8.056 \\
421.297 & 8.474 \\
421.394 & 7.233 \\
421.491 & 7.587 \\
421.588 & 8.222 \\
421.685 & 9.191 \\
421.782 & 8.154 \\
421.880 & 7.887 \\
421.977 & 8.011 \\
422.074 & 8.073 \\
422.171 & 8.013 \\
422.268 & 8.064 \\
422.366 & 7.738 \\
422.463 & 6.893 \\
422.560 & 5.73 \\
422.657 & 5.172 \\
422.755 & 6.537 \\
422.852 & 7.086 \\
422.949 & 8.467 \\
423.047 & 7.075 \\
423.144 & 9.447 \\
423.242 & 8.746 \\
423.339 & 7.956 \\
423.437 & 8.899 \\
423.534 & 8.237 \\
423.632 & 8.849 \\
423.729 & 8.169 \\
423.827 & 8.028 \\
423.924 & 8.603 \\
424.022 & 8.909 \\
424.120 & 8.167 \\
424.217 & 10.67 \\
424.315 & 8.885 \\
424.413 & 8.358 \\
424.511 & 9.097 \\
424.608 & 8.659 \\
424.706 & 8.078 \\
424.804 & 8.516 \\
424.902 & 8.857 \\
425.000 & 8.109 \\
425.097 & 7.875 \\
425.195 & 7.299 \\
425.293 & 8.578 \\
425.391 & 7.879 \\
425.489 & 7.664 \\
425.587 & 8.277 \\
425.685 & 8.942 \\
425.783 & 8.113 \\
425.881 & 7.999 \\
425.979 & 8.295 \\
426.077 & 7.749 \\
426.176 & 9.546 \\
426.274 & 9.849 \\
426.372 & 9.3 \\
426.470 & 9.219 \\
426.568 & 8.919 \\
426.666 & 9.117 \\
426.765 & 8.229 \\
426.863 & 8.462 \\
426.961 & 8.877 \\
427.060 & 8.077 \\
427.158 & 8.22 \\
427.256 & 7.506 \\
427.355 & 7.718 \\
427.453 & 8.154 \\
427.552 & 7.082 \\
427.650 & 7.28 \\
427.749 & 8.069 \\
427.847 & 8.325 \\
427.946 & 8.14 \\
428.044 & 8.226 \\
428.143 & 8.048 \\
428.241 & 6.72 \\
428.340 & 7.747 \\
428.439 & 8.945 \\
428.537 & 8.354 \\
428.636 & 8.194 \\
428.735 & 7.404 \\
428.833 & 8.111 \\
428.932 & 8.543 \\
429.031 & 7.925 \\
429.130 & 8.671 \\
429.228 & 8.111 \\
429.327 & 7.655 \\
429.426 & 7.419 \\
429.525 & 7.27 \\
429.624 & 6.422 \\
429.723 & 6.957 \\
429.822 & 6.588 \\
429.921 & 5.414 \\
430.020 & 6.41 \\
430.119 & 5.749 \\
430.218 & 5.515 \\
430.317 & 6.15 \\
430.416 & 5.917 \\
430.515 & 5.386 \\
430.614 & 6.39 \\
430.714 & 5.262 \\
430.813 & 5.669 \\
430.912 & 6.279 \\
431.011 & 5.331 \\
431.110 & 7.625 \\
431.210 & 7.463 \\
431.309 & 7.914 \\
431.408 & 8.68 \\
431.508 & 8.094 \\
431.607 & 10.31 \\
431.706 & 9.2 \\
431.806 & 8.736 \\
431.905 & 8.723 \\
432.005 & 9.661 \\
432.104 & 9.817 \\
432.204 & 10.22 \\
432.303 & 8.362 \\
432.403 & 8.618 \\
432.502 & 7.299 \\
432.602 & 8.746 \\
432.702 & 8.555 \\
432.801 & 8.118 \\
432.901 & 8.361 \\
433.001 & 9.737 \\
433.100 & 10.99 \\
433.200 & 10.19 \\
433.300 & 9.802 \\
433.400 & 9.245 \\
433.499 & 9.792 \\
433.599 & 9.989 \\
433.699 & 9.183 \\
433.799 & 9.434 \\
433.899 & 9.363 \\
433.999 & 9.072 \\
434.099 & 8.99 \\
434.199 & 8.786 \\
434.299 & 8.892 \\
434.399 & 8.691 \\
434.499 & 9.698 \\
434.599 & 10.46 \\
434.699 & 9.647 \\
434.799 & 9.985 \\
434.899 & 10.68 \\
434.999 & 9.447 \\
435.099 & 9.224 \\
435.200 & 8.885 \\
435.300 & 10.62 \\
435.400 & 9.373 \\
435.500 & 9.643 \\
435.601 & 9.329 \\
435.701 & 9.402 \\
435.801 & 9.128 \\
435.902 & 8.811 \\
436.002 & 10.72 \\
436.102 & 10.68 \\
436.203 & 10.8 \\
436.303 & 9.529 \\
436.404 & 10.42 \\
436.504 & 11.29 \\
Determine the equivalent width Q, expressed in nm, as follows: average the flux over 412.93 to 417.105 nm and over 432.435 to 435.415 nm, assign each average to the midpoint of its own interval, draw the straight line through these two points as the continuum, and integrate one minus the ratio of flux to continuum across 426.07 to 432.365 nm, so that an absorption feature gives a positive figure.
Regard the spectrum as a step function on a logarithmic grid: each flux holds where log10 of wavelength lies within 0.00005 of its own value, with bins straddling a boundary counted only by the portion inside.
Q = 0.76 nm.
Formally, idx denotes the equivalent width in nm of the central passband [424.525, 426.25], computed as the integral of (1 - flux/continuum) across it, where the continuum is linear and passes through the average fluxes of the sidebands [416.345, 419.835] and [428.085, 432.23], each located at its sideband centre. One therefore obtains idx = -0.18 nm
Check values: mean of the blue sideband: 7.58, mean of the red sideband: 7.49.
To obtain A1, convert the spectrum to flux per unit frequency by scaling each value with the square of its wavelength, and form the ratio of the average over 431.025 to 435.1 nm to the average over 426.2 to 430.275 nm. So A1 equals 1.2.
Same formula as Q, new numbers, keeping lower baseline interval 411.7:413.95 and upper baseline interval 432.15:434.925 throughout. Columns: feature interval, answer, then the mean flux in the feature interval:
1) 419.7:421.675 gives 0.14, 7.82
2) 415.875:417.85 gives 0.20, 7.35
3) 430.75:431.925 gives 0.18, 7.79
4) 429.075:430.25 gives 0.28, 6.87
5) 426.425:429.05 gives 0.23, 8.13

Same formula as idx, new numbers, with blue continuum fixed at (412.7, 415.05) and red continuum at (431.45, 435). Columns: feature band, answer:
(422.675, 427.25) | 0.06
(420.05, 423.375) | 0.16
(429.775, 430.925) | 0.40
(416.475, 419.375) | 0.11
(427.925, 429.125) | 0.11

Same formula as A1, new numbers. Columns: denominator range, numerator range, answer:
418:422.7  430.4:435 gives 1.18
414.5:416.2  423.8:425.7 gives 1.21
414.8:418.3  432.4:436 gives 1.39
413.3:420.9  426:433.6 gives 1.13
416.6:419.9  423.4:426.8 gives 1.17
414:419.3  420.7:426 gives 1.13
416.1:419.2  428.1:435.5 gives 1.17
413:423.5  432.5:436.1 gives 1.34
